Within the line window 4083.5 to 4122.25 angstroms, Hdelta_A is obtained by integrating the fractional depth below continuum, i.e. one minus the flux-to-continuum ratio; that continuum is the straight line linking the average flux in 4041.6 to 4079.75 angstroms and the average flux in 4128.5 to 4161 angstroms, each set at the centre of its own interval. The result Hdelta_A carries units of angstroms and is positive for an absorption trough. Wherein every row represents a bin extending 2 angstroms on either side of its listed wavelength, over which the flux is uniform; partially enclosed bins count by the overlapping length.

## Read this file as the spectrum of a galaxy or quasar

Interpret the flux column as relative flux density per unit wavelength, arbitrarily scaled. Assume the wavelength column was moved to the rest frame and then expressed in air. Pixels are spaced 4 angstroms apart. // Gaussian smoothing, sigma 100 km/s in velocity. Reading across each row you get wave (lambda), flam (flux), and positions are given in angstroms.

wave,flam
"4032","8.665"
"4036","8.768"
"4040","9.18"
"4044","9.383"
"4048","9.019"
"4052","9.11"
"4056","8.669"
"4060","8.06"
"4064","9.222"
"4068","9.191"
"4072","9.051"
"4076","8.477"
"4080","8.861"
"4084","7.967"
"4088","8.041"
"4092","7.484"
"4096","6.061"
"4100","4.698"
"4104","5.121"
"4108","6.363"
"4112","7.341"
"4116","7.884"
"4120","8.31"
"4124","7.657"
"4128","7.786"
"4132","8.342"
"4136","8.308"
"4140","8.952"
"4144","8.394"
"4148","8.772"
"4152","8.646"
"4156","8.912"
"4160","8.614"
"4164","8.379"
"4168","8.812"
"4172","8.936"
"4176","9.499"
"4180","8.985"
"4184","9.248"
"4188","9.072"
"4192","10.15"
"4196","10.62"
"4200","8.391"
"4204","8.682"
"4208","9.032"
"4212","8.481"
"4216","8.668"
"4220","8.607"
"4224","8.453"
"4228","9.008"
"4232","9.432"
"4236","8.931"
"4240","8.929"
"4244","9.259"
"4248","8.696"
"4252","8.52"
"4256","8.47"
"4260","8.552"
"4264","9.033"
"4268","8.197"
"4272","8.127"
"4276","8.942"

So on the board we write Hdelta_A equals 8.2 angstroms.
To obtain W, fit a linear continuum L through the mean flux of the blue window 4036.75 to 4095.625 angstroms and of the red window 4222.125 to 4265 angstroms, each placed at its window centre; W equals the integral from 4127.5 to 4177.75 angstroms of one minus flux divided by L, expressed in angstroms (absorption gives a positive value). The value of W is 0.4 angstroms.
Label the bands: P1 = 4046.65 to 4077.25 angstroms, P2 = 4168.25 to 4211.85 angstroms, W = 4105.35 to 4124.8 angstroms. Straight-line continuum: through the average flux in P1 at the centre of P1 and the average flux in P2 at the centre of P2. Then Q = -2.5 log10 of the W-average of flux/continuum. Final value 0.21 mag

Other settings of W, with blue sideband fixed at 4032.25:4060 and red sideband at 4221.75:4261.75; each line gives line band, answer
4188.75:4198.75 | -1.4 angstroms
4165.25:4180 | -0.3 angstroms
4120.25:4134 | 1.4 angstroms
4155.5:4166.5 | 0.3 angstroms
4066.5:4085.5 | 0.4 angstroms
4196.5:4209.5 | -0.1 angstroms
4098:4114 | 5.4 angstroms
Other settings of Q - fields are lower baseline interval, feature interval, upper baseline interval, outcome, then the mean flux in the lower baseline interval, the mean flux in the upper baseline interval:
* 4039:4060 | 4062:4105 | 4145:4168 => 0.153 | 8.97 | 8.67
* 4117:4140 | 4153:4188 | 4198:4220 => -0.064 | 8.15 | 8.65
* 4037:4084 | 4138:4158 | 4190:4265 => 0.022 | 8.88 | 8.94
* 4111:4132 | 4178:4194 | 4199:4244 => -0.108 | 7.87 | 8.81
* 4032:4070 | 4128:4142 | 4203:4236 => 0.056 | 8.94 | 8.81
